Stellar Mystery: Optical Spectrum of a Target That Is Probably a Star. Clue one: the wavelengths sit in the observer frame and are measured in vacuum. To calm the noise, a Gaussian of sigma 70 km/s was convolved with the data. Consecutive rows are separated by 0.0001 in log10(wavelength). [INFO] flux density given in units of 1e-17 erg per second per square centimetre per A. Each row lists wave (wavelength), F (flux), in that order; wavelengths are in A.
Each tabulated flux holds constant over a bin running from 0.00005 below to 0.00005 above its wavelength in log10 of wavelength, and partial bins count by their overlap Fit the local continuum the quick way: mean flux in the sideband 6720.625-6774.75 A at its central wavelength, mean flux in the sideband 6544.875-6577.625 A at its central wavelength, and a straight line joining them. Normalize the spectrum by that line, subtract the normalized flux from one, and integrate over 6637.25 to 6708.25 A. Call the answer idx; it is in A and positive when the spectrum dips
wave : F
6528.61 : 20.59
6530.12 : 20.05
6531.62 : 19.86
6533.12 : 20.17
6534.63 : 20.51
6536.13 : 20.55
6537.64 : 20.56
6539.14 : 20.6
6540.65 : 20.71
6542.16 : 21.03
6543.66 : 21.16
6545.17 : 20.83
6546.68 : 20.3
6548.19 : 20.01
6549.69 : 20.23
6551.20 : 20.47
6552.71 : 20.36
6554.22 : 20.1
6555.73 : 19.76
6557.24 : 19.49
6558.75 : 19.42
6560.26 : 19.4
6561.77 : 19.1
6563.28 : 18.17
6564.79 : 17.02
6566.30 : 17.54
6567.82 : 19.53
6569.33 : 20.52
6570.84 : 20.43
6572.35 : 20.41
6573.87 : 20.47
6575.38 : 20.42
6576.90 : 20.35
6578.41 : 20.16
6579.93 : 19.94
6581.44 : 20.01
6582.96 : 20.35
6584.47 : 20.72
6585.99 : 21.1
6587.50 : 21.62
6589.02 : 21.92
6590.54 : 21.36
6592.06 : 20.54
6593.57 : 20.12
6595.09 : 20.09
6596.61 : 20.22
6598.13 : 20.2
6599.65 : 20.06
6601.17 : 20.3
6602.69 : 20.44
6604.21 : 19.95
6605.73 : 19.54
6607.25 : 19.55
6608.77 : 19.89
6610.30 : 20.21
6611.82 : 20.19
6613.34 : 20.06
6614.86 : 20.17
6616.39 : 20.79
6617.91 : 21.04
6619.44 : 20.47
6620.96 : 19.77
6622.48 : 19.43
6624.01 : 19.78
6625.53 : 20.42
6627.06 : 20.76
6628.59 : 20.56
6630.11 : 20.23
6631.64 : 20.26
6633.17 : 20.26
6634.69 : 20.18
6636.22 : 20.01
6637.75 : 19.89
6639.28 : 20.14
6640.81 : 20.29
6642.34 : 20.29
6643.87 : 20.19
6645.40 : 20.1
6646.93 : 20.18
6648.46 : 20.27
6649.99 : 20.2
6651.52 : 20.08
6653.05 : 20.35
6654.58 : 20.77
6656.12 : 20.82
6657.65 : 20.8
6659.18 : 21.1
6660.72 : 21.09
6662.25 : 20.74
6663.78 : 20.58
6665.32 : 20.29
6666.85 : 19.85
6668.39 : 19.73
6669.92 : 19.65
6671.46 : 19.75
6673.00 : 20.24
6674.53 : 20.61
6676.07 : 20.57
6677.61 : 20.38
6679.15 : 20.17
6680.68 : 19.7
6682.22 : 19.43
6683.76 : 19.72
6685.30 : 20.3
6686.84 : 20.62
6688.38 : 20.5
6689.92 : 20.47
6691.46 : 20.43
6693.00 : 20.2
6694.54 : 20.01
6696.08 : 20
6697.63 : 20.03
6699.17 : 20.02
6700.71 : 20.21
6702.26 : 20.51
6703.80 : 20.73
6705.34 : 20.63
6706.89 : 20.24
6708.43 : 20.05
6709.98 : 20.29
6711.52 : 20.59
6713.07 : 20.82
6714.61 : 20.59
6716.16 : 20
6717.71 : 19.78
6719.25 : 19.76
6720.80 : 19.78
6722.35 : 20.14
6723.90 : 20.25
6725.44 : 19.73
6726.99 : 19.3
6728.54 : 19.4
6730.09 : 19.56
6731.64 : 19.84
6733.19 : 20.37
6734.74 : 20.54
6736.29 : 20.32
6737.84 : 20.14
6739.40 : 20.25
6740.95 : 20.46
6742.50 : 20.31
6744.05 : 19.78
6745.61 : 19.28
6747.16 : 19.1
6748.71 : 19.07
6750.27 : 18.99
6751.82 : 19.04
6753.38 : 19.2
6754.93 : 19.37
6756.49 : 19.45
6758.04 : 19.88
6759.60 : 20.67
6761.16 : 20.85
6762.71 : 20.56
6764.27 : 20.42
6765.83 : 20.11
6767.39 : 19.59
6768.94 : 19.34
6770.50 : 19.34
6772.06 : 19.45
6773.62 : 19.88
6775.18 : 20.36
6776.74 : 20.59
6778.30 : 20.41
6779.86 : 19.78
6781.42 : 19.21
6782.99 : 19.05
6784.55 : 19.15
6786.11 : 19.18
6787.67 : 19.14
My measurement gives -1.77 A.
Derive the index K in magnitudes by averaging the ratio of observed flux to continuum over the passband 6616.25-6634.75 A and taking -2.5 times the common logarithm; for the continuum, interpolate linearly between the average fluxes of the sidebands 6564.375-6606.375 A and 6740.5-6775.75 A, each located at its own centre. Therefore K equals -0.01 mag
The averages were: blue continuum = 20.2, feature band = 20.3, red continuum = 19.8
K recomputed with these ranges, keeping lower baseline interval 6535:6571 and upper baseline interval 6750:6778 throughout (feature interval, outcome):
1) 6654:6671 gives -0.03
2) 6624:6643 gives -0.02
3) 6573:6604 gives -0.03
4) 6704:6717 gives -0.03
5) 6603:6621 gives -0.02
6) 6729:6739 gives -0.01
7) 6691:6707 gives -0.02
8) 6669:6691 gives -0.02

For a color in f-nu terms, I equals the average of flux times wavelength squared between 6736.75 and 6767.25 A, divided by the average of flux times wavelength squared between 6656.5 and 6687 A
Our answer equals 1.00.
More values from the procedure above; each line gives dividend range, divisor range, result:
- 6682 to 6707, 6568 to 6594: 1.02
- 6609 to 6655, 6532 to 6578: 1.04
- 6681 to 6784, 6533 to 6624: 1.04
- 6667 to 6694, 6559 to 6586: 1.06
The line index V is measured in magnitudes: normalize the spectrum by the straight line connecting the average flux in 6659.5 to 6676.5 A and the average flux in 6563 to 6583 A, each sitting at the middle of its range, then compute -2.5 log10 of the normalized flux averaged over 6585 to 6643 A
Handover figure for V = -0.02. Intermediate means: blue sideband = 19.7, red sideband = 20.3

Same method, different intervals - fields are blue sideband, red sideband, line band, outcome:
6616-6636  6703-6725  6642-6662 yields -0.01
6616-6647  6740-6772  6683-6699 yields -0.01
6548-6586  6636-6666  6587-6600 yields -0.04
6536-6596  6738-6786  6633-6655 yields -0.01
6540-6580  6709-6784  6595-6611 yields -0.01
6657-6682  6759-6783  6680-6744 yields 0.00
